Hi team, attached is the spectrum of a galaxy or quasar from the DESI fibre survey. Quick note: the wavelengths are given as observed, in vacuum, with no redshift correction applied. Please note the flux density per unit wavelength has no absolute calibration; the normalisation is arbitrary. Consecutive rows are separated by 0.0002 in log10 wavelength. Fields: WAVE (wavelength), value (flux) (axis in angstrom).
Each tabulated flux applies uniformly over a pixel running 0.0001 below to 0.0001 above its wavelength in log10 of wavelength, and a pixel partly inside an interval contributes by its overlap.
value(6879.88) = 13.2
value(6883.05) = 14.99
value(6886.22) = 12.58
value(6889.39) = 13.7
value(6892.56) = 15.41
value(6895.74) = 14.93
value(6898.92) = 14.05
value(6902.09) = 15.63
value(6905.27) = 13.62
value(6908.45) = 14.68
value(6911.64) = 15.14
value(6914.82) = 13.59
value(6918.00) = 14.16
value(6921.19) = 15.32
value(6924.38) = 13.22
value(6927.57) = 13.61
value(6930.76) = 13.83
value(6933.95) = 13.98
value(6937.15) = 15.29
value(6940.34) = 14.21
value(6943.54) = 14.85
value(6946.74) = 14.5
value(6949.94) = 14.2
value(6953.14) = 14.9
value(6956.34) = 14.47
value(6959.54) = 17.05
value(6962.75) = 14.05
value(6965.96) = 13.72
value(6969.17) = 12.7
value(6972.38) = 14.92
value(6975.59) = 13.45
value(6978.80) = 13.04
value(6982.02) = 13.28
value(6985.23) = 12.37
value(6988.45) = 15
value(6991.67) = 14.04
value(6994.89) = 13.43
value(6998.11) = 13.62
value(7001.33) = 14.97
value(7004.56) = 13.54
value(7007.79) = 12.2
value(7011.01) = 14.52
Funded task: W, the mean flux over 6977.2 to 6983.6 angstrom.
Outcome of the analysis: 13.1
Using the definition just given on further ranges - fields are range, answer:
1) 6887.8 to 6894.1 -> 14.6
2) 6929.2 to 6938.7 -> 14.4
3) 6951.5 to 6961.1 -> 15.5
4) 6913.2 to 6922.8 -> 14.4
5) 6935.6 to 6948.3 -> 14.7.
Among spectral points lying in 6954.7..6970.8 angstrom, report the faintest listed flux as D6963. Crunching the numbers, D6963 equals 12.7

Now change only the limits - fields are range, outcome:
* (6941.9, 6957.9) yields 14.2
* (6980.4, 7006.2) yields 12.37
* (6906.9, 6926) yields 13.22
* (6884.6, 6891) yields 12.58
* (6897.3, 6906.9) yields 13.62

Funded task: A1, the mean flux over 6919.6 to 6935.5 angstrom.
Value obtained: 14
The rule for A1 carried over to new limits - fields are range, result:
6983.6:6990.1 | 13.7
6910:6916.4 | 14.4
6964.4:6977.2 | 13.7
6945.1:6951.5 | 14.3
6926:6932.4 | 13.7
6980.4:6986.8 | 12.8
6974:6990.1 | 13.4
